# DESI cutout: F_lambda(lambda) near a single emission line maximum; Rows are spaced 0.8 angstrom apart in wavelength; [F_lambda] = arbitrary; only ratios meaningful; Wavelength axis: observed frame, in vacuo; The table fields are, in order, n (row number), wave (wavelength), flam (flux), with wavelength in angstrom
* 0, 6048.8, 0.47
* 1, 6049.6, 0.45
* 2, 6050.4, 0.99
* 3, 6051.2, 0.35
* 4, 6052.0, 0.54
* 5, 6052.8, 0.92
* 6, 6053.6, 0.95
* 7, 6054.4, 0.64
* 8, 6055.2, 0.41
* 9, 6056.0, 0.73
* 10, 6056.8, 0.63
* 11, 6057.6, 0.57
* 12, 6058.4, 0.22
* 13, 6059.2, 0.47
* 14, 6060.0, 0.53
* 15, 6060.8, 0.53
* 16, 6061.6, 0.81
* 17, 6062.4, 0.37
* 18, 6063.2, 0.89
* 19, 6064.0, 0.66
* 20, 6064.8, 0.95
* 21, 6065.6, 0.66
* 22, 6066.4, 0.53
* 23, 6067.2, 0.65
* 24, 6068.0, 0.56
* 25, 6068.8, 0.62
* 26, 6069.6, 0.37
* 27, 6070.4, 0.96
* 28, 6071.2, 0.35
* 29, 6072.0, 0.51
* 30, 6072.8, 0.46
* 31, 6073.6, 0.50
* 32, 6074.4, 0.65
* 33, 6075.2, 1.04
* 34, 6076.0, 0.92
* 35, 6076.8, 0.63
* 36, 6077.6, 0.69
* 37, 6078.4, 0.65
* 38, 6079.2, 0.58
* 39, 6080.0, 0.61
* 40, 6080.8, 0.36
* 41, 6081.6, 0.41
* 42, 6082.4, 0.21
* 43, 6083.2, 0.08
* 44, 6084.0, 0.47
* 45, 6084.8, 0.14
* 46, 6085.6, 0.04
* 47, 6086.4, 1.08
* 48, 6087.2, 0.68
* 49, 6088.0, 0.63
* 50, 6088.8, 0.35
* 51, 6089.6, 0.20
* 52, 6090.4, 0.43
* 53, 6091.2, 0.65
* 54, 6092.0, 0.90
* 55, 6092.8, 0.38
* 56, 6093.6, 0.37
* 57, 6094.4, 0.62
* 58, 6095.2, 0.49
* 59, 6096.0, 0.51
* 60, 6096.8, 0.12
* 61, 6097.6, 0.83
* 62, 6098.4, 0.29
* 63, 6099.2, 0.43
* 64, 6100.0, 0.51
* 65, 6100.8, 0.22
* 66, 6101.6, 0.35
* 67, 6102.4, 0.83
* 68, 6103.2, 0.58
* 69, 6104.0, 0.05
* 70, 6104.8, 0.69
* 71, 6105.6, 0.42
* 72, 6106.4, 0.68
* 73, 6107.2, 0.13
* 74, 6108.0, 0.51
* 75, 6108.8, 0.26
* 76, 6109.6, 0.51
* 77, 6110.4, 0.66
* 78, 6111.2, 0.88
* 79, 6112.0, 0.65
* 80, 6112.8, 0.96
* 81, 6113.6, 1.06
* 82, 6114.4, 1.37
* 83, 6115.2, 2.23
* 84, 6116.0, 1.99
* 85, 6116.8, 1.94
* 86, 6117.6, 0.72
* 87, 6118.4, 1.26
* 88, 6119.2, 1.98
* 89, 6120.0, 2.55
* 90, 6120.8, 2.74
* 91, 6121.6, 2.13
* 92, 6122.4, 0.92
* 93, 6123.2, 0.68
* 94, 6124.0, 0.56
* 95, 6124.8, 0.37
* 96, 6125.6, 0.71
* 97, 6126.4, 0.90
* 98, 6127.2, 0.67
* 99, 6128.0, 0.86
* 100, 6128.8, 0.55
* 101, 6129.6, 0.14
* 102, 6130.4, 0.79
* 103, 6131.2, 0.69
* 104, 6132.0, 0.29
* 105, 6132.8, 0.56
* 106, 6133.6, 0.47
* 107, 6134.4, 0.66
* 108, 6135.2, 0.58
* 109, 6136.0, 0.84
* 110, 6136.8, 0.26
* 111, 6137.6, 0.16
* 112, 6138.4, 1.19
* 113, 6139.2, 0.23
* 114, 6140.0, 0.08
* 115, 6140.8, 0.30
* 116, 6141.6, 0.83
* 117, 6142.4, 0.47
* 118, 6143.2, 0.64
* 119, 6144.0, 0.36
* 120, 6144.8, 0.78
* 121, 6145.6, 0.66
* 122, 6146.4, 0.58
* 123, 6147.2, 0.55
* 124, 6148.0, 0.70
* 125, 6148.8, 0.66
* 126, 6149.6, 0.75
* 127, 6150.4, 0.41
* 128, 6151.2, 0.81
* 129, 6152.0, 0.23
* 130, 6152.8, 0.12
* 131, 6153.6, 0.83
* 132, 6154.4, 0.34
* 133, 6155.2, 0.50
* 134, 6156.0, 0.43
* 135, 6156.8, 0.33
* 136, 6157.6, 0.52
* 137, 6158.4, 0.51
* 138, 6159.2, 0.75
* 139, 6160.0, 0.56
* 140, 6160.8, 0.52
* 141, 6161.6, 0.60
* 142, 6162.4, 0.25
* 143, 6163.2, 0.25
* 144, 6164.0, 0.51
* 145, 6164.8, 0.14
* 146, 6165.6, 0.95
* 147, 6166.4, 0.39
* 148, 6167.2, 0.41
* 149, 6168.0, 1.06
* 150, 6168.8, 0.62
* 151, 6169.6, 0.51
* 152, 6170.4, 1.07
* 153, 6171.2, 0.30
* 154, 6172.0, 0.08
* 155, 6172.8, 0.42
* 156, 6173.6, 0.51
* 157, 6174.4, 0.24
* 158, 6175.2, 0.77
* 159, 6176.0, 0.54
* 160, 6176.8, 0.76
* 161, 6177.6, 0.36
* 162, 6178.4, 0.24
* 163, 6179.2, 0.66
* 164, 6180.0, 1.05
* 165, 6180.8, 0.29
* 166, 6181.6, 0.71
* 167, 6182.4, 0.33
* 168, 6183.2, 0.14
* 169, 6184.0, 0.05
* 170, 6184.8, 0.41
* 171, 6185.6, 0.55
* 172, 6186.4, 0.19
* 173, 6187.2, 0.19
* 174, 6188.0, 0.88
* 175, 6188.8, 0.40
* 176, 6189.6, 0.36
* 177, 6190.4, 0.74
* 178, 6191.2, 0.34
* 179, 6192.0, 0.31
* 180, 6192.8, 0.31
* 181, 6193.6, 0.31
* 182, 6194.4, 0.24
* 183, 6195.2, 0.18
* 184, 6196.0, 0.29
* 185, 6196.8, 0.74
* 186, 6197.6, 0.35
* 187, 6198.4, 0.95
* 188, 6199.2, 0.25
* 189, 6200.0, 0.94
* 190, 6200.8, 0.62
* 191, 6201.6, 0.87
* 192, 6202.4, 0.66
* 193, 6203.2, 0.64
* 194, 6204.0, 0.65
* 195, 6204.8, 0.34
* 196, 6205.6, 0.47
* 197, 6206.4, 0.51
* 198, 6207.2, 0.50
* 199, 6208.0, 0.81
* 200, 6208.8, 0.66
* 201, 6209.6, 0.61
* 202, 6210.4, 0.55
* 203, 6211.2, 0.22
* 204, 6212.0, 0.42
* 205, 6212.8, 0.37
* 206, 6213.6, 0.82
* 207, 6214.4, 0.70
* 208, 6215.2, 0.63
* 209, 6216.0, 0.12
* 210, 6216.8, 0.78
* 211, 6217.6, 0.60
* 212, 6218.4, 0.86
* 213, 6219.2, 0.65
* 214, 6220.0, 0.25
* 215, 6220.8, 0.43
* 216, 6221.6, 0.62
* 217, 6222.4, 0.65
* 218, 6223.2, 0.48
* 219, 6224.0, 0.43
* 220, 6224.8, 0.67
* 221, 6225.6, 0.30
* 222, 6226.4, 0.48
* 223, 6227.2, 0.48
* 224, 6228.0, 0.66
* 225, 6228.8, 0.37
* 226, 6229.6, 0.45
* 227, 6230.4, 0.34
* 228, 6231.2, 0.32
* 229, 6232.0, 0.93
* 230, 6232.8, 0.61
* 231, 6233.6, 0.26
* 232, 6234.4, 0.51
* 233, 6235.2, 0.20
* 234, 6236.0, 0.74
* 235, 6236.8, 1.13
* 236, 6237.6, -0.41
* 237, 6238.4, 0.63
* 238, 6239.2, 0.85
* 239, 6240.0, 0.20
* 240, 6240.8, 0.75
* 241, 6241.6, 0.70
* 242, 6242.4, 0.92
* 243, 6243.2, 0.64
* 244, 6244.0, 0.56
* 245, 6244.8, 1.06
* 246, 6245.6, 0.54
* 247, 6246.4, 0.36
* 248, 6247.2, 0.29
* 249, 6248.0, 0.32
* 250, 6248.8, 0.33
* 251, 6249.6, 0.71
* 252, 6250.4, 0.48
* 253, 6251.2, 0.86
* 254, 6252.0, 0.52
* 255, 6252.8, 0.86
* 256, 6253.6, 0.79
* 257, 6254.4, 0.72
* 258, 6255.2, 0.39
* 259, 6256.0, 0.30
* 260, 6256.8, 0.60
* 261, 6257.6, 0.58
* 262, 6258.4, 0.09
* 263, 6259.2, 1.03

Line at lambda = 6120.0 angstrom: [O II] 3727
